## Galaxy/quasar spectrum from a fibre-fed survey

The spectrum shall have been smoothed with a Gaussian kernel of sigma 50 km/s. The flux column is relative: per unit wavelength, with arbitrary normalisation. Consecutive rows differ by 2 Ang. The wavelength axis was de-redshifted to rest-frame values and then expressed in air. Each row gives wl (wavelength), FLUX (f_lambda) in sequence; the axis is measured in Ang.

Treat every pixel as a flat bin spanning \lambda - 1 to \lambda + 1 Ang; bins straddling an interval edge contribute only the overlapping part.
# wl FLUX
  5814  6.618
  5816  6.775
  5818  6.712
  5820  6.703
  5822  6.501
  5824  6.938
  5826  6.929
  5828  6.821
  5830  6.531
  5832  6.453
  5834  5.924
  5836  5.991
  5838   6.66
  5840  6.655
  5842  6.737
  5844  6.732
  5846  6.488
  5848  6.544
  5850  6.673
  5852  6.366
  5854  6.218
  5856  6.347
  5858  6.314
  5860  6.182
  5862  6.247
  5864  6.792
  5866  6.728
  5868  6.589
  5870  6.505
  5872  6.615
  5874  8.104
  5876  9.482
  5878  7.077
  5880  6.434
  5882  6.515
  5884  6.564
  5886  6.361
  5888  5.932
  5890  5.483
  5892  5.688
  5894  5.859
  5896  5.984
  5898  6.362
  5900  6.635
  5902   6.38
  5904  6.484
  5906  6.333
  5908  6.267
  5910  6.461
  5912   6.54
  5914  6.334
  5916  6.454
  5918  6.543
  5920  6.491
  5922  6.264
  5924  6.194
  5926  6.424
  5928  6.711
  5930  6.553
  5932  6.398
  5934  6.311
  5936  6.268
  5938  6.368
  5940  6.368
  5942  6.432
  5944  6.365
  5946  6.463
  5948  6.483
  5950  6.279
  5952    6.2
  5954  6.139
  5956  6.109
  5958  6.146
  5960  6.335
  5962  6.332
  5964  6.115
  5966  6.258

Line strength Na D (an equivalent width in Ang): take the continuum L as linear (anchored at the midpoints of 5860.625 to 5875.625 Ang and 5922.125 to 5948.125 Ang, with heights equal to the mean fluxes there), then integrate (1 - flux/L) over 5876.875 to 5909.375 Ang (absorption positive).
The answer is 2.1 Ang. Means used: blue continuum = 6.89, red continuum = 6.4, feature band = 6.29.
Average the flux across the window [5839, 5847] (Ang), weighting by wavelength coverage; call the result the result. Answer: 6.65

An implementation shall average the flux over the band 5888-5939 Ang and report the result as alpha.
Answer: 6.3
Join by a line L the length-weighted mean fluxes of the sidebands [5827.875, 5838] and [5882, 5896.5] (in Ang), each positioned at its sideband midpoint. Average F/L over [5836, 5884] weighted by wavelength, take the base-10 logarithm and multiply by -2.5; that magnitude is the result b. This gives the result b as -0.091 mag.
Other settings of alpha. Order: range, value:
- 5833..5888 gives 6.65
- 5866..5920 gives 6.54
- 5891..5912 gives 6.26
